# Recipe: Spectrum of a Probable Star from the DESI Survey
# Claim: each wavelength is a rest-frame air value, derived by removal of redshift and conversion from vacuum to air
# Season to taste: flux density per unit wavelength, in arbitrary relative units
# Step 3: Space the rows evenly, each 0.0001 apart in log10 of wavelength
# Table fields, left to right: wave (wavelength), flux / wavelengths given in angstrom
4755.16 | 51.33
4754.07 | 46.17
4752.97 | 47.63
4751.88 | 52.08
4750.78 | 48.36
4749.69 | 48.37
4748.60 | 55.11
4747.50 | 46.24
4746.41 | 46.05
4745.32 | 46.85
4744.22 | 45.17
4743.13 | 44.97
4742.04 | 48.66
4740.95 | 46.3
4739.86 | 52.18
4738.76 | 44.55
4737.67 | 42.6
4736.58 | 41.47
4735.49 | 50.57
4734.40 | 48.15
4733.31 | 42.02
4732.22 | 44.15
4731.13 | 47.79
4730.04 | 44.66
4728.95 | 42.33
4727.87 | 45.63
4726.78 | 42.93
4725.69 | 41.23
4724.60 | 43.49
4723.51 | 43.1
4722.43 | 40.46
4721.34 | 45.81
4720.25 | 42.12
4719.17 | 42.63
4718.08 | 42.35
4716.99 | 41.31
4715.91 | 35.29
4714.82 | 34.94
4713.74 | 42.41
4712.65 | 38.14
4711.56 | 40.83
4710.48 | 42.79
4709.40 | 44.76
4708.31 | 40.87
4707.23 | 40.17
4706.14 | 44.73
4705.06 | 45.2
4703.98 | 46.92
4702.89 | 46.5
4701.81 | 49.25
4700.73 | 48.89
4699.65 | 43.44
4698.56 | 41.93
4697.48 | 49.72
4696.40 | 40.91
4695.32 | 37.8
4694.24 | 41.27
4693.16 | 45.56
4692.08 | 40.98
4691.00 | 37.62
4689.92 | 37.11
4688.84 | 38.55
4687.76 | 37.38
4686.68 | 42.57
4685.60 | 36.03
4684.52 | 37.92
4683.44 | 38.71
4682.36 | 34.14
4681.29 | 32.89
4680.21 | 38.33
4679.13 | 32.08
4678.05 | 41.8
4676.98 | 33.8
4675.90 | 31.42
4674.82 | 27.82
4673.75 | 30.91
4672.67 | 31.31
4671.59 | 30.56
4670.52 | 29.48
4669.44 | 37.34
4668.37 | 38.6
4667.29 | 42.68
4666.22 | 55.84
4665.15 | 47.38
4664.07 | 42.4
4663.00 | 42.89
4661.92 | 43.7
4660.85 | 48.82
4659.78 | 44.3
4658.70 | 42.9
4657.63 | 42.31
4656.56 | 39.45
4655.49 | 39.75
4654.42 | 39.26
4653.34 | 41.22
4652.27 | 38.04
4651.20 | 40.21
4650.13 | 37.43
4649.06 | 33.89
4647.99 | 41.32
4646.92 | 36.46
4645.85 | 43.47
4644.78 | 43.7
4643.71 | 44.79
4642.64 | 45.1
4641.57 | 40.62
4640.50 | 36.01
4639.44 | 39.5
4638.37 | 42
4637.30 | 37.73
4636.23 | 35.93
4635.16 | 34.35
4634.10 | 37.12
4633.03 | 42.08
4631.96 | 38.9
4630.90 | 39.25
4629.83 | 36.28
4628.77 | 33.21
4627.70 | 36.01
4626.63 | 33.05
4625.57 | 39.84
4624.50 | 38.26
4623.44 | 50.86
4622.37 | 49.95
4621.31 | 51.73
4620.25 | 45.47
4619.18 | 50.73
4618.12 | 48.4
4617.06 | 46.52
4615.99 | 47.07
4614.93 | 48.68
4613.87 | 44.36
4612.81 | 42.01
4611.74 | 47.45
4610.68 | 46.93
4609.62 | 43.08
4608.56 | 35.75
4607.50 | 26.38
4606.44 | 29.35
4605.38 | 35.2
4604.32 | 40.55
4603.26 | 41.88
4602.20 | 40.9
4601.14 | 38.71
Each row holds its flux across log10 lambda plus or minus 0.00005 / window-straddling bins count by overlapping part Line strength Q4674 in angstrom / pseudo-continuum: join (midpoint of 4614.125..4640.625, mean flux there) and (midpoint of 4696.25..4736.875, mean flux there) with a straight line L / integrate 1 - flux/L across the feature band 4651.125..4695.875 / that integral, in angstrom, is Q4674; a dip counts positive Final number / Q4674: 3.91 angstrom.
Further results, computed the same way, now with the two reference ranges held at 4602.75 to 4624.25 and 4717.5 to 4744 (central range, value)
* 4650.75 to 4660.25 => 0.7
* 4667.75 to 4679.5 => 2.9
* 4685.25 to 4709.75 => 1.0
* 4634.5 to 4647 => 1.1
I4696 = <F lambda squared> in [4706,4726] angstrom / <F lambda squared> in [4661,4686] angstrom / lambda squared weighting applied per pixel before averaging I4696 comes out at 1.1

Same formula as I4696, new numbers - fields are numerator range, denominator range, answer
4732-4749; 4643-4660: 1.19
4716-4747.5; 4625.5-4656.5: 1.19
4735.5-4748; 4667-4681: 1.39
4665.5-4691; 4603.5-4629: 0.89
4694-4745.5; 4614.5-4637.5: 1.09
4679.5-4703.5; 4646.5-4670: 0.99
